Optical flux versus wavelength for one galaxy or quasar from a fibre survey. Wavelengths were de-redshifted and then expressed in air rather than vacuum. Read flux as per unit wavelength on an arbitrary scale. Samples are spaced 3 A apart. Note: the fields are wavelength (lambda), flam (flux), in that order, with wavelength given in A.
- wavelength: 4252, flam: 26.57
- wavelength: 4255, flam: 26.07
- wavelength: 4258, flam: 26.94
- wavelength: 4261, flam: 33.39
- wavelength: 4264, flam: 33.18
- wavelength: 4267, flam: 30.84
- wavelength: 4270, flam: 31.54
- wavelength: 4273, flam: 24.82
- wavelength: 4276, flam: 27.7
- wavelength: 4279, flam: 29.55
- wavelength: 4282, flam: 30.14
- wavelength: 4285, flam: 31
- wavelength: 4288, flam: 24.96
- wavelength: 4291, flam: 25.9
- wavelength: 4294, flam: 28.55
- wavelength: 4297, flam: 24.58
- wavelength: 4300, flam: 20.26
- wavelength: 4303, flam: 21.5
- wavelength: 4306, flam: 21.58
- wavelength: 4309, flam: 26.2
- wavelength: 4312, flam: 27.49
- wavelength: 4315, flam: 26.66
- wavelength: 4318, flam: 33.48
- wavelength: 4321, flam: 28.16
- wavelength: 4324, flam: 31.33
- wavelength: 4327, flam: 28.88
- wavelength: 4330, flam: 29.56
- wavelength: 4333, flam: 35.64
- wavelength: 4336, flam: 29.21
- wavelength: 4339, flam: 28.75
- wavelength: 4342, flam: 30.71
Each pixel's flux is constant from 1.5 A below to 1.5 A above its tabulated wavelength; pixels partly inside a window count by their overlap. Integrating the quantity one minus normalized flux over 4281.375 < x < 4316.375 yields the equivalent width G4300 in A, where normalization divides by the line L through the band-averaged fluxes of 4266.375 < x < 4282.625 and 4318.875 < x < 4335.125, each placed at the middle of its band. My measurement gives 4.9 A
